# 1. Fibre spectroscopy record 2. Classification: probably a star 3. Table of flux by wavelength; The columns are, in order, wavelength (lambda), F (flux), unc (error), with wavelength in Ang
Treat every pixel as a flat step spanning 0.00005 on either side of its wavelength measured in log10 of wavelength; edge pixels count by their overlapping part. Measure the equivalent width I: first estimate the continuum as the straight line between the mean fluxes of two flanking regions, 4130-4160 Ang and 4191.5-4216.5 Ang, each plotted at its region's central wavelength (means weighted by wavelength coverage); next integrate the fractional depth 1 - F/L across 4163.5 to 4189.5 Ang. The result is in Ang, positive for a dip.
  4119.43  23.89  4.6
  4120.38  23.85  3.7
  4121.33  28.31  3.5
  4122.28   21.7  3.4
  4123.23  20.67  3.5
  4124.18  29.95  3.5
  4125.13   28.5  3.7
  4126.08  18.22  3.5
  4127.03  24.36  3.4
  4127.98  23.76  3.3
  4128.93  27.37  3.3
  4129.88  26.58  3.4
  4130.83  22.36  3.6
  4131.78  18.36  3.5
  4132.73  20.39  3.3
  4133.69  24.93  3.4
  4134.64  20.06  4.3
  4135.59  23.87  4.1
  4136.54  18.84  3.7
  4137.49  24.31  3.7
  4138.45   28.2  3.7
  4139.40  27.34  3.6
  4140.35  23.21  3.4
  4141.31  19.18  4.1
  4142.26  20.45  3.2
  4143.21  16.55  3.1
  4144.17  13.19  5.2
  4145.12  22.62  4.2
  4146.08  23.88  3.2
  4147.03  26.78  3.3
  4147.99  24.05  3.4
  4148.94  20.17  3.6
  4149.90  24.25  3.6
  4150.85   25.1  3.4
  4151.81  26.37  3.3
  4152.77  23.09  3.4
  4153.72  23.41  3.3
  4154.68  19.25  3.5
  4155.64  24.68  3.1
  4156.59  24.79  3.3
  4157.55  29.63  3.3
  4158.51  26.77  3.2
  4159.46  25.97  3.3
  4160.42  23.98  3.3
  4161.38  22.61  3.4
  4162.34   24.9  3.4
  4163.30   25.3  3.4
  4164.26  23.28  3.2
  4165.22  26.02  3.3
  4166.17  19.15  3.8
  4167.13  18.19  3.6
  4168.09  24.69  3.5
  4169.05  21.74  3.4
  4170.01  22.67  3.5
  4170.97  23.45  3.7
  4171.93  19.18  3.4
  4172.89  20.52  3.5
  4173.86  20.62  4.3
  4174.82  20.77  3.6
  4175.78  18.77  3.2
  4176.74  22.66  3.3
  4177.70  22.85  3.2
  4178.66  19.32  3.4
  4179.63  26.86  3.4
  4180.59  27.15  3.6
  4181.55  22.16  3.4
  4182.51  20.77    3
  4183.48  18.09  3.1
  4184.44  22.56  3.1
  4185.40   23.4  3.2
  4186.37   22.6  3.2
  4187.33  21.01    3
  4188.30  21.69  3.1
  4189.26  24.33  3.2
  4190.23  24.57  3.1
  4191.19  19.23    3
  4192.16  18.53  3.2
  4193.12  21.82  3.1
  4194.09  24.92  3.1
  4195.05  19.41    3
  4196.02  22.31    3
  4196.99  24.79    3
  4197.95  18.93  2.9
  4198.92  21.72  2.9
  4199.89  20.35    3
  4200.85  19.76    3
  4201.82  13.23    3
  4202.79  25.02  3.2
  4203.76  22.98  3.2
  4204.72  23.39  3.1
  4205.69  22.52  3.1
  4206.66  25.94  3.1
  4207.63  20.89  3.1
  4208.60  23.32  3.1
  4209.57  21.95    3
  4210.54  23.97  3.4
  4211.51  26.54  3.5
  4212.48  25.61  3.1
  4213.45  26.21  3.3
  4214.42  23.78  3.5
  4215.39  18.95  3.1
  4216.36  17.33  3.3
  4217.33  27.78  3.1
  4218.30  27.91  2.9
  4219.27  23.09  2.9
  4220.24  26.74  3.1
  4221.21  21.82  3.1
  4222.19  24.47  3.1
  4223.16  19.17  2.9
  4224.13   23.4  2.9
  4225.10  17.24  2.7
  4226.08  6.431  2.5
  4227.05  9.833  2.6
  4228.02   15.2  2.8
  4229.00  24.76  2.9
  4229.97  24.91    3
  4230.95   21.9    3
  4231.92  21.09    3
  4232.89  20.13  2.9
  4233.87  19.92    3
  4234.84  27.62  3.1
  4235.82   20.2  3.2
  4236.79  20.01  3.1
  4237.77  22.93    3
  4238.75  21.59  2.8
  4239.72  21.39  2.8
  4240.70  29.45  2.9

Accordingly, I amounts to 0.6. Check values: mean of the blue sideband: 23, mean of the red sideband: 22.1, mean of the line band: 22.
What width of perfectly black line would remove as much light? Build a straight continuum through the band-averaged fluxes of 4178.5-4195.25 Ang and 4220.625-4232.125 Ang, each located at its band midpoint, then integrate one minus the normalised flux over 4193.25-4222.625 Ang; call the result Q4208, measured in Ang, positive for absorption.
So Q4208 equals -3.3 Ang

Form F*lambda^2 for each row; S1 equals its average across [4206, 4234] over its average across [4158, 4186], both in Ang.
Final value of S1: 0.99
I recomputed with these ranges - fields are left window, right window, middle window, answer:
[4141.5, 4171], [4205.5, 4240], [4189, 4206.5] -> 0.6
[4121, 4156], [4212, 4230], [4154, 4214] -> -1.5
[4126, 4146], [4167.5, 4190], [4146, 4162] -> -1.6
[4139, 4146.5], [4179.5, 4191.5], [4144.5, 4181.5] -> -2.9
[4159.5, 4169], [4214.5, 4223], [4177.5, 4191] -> 0.4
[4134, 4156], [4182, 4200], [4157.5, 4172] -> -0.9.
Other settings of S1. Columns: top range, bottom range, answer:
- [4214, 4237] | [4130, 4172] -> 0.95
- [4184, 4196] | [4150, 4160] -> 0.90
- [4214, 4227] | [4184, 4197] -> 0.96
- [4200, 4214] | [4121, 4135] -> 1.00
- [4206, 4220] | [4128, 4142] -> 1.07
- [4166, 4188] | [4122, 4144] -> 0.97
